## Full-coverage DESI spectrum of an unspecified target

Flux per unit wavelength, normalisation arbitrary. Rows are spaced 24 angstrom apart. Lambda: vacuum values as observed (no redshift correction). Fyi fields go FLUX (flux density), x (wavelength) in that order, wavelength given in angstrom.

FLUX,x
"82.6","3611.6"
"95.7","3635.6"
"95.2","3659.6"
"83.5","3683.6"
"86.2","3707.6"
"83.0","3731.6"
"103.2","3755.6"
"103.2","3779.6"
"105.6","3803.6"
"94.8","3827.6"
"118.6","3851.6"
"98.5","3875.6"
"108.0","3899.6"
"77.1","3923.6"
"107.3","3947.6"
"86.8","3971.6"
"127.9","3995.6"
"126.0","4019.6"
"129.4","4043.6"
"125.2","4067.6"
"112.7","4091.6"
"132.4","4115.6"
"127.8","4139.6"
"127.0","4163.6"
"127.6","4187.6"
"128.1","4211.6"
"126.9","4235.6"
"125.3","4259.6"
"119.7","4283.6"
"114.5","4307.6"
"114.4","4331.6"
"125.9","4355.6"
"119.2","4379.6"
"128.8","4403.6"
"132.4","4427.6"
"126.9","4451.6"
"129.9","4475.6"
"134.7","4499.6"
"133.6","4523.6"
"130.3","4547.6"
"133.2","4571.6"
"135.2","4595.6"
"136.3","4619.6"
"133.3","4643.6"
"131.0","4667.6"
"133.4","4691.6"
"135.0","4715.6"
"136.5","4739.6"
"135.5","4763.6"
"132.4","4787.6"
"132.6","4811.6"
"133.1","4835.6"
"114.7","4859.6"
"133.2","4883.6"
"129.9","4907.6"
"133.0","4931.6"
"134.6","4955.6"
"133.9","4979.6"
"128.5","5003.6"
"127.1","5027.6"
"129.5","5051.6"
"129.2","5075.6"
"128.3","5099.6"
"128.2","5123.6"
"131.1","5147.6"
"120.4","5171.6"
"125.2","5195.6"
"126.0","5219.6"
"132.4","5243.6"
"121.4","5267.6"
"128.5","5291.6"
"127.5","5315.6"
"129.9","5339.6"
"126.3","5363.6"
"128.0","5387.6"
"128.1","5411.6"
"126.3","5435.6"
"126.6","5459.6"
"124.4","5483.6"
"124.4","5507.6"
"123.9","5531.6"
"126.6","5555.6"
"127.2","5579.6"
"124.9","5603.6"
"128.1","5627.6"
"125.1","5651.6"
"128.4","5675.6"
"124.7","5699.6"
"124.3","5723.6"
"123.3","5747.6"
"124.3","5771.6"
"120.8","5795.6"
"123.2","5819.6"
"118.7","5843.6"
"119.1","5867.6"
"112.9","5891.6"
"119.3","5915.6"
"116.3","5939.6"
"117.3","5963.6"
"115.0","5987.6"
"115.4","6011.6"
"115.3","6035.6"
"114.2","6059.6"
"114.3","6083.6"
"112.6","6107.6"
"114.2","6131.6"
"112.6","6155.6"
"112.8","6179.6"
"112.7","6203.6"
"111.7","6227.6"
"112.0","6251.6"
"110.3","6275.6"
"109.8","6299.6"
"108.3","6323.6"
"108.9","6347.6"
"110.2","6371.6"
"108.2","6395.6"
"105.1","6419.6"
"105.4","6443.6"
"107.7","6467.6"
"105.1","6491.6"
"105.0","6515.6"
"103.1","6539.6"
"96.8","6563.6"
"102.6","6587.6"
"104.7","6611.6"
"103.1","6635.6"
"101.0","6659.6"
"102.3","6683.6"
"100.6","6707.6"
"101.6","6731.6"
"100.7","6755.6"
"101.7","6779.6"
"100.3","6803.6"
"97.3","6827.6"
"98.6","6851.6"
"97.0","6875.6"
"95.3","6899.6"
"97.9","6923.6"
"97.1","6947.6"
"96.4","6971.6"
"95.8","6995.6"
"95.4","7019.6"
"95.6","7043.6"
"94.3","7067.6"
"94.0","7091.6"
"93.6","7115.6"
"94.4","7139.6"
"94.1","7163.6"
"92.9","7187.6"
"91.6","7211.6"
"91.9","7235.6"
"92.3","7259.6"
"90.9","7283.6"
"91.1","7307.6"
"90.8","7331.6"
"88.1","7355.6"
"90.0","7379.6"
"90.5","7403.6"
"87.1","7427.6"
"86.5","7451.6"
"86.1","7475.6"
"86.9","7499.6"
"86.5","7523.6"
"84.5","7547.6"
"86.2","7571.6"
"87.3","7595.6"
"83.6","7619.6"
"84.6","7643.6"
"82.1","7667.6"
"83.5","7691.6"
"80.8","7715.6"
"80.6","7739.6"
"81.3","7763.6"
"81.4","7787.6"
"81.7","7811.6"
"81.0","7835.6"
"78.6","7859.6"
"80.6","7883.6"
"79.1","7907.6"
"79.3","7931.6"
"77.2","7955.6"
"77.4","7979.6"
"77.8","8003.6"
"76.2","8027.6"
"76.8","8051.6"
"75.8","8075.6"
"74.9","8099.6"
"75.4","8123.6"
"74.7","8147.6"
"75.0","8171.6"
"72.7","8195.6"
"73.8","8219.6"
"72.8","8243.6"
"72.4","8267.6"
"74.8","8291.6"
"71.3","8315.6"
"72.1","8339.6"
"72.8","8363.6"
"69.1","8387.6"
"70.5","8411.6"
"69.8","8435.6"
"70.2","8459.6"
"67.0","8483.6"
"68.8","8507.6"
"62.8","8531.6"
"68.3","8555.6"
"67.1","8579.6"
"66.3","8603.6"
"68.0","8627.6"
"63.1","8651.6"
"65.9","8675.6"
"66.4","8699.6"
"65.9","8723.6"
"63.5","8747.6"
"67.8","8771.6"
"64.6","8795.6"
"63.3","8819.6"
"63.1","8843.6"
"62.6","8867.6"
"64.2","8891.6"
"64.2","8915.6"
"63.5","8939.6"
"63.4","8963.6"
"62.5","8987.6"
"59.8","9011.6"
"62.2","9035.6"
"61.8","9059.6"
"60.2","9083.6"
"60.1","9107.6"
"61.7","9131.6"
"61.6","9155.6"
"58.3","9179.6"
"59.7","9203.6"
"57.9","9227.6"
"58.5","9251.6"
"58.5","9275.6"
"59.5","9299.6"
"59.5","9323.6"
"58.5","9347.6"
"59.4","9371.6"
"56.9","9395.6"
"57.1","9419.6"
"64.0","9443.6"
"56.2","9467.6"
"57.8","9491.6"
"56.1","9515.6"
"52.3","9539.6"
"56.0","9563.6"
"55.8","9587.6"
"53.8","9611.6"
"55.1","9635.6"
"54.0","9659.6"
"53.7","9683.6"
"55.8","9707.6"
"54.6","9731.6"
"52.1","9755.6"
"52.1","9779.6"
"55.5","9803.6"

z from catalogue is -0.001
